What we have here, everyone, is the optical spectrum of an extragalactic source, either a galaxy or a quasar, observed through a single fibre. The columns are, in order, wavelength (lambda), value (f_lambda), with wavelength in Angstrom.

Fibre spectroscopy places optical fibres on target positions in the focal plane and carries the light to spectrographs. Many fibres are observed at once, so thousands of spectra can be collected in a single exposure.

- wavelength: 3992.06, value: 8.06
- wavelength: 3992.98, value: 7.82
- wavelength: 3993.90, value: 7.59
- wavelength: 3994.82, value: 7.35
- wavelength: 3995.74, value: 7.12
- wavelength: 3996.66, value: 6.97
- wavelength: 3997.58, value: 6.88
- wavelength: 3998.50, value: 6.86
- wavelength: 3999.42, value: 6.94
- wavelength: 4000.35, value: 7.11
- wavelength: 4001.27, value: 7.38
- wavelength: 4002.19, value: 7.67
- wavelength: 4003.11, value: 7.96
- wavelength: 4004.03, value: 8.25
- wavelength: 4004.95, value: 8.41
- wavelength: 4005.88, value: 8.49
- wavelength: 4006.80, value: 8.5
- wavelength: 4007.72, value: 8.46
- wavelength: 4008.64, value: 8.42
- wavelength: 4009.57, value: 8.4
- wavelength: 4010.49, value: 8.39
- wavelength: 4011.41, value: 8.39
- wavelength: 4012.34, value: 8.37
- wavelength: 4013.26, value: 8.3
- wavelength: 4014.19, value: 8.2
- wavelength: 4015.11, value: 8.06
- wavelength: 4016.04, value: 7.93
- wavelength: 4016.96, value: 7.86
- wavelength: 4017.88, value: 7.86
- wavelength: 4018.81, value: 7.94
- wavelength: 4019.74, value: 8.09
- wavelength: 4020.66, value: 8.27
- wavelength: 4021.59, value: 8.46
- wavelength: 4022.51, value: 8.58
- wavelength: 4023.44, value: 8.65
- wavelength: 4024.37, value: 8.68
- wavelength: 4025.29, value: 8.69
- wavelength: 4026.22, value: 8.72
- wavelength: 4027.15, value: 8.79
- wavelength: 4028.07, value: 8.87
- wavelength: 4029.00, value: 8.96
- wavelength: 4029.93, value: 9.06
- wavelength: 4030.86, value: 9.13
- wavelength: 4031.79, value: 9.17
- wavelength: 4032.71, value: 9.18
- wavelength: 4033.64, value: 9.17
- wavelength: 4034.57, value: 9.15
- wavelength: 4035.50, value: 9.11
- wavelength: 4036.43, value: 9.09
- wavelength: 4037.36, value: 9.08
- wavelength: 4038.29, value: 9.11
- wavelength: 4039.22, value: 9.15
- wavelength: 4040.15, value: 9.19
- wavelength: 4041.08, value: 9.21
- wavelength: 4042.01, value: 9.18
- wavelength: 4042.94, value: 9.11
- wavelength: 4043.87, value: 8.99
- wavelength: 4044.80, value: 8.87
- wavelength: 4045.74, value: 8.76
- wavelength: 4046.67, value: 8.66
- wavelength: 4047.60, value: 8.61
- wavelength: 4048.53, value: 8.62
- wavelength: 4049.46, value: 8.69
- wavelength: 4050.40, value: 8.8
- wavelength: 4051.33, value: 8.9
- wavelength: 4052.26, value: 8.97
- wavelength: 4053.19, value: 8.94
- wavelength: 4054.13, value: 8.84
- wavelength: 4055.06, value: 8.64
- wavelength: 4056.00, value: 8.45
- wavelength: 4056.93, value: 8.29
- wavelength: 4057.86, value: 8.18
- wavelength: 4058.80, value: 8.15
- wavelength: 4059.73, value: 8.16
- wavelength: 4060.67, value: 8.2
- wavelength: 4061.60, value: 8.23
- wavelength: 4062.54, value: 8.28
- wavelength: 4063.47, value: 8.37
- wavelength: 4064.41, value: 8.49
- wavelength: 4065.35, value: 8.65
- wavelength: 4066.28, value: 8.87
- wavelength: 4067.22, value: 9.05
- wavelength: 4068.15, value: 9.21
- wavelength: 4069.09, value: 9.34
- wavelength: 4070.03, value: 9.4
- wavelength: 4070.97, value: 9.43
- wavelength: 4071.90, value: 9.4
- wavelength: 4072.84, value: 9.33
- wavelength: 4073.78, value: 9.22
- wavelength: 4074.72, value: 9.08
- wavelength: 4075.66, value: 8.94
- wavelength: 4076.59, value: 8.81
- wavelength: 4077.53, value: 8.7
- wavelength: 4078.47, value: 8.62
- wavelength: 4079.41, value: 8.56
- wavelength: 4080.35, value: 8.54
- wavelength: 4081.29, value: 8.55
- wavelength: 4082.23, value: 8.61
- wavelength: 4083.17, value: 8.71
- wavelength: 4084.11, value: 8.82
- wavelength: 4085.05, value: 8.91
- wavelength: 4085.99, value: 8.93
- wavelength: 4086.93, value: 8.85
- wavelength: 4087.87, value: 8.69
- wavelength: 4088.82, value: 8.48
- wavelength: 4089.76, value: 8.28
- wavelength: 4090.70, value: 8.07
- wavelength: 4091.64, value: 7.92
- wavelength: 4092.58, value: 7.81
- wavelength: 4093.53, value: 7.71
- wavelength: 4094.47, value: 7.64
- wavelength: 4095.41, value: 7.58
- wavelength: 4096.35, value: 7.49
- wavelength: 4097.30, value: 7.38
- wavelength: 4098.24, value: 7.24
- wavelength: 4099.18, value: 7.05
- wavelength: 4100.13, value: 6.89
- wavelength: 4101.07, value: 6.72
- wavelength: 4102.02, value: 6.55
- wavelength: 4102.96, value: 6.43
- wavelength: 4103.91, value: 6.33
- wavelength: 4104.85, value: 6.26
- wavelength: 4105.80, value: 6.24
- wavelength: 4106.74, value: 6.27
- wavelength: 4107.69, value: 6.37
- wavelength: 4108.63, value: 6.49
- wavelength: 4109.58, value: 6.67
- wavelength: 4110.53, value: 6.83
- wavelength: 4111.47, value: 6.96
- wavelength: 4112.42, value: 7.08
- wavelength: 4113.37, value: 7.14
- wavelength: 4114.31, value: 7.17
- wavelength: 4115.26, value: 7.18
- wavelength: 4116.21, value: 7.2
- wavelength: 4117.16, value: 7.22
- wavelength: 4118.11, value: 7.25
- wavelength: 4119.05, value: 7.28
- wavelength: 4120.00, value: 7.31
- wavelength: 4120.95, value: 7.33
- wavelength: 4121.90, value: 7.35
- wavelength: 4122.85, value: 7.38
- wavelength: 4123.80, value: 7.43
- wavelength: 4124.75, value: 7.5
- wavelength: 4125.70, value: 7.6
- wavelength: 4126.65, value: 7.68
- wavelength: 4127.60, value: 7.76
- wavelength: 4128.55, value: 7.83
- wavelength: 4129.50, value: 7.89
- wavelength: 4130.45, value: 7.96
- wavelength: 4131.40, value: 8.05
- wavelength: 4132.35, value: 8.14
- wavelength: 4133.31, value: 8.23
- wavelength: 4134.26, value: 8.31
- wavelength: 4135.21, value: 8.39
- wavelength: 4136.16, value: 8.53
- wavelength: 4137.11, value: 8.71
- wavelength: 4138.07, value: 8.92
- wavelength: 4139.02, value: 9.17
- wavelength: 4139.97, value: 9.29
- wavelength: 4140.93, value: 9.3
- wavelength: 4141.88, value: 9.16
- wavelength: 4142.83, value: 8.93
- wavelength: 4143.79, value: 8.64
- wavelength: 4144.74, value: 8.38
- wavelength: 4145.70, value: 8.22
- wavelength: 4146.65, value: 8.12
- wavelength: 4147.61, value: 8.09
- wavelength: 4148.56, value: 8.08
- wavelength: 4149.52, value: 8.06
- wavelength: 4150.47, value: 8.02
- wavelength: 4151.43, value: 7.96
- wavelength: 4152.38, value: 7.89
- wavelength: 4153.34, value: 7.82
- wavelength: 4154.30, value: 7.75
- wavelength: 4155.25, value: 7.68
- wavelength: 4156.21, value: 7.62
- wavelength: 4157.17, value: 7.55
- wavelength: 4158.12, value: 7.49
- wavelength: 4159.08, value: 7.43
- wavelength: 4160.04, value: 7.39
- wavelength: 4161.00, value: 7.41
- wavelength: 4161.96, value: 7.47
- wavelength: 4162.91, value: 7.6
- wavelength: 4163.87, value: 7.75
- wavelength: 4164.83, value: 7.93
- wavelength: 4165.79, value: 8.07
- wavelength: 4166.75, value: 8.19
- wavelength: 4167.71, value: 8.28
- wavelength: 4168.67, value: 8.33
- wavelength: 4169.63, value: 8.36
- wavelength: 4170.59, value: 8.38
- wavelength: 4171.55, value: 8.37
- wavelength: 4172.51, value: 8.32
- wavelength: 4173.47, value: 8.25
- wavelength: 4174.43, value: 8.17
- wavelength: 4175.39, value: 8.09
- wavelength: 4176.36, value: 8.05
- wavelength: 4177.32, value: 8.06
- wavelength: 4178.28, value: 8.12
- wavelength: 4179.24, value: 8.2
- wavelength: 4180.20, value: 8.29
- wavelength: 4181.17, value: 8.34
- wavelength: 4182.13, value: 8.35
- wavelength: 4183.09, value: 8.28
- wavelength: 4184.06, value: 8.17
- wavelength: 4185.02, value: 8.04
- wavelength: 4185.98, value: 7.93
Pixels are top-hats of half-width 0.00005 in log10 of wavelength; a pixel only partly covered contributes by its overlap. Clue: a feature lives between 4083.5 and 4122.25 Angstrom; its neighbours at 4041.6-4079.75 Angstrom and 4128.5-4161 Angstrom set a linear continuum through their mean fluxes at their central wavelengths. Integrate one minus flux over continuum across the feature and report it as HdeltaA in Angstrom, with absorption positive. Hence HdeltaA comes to 5.2 Angstrom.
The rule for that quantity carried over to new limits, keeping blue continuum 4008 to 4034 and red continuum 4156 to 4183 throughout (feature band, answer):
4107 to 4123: 2.22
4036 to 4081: -2.30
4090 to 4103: 1.40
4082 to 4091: -0.38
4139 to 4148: -0.69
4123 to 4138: 0.23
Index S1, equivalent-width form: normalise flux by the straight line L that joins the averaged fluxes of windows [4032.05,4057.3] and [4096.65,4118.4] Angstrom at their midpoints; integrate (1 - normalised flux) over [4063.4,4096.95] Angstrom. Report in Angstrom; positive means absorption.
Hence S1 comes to -3.90 Angstrom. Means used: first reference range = 8.92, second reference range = 6.82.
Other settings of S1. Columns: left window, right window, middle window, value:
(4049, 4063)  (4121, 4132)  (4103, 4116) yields 1.9 Angstrom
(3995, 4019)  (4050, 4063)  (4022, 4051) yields -2.4 Angstrom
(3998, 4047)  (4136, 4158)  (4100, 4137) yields 4.8 Angstrom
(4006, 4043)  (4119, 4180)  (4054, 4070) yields -0.2 Angstrom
